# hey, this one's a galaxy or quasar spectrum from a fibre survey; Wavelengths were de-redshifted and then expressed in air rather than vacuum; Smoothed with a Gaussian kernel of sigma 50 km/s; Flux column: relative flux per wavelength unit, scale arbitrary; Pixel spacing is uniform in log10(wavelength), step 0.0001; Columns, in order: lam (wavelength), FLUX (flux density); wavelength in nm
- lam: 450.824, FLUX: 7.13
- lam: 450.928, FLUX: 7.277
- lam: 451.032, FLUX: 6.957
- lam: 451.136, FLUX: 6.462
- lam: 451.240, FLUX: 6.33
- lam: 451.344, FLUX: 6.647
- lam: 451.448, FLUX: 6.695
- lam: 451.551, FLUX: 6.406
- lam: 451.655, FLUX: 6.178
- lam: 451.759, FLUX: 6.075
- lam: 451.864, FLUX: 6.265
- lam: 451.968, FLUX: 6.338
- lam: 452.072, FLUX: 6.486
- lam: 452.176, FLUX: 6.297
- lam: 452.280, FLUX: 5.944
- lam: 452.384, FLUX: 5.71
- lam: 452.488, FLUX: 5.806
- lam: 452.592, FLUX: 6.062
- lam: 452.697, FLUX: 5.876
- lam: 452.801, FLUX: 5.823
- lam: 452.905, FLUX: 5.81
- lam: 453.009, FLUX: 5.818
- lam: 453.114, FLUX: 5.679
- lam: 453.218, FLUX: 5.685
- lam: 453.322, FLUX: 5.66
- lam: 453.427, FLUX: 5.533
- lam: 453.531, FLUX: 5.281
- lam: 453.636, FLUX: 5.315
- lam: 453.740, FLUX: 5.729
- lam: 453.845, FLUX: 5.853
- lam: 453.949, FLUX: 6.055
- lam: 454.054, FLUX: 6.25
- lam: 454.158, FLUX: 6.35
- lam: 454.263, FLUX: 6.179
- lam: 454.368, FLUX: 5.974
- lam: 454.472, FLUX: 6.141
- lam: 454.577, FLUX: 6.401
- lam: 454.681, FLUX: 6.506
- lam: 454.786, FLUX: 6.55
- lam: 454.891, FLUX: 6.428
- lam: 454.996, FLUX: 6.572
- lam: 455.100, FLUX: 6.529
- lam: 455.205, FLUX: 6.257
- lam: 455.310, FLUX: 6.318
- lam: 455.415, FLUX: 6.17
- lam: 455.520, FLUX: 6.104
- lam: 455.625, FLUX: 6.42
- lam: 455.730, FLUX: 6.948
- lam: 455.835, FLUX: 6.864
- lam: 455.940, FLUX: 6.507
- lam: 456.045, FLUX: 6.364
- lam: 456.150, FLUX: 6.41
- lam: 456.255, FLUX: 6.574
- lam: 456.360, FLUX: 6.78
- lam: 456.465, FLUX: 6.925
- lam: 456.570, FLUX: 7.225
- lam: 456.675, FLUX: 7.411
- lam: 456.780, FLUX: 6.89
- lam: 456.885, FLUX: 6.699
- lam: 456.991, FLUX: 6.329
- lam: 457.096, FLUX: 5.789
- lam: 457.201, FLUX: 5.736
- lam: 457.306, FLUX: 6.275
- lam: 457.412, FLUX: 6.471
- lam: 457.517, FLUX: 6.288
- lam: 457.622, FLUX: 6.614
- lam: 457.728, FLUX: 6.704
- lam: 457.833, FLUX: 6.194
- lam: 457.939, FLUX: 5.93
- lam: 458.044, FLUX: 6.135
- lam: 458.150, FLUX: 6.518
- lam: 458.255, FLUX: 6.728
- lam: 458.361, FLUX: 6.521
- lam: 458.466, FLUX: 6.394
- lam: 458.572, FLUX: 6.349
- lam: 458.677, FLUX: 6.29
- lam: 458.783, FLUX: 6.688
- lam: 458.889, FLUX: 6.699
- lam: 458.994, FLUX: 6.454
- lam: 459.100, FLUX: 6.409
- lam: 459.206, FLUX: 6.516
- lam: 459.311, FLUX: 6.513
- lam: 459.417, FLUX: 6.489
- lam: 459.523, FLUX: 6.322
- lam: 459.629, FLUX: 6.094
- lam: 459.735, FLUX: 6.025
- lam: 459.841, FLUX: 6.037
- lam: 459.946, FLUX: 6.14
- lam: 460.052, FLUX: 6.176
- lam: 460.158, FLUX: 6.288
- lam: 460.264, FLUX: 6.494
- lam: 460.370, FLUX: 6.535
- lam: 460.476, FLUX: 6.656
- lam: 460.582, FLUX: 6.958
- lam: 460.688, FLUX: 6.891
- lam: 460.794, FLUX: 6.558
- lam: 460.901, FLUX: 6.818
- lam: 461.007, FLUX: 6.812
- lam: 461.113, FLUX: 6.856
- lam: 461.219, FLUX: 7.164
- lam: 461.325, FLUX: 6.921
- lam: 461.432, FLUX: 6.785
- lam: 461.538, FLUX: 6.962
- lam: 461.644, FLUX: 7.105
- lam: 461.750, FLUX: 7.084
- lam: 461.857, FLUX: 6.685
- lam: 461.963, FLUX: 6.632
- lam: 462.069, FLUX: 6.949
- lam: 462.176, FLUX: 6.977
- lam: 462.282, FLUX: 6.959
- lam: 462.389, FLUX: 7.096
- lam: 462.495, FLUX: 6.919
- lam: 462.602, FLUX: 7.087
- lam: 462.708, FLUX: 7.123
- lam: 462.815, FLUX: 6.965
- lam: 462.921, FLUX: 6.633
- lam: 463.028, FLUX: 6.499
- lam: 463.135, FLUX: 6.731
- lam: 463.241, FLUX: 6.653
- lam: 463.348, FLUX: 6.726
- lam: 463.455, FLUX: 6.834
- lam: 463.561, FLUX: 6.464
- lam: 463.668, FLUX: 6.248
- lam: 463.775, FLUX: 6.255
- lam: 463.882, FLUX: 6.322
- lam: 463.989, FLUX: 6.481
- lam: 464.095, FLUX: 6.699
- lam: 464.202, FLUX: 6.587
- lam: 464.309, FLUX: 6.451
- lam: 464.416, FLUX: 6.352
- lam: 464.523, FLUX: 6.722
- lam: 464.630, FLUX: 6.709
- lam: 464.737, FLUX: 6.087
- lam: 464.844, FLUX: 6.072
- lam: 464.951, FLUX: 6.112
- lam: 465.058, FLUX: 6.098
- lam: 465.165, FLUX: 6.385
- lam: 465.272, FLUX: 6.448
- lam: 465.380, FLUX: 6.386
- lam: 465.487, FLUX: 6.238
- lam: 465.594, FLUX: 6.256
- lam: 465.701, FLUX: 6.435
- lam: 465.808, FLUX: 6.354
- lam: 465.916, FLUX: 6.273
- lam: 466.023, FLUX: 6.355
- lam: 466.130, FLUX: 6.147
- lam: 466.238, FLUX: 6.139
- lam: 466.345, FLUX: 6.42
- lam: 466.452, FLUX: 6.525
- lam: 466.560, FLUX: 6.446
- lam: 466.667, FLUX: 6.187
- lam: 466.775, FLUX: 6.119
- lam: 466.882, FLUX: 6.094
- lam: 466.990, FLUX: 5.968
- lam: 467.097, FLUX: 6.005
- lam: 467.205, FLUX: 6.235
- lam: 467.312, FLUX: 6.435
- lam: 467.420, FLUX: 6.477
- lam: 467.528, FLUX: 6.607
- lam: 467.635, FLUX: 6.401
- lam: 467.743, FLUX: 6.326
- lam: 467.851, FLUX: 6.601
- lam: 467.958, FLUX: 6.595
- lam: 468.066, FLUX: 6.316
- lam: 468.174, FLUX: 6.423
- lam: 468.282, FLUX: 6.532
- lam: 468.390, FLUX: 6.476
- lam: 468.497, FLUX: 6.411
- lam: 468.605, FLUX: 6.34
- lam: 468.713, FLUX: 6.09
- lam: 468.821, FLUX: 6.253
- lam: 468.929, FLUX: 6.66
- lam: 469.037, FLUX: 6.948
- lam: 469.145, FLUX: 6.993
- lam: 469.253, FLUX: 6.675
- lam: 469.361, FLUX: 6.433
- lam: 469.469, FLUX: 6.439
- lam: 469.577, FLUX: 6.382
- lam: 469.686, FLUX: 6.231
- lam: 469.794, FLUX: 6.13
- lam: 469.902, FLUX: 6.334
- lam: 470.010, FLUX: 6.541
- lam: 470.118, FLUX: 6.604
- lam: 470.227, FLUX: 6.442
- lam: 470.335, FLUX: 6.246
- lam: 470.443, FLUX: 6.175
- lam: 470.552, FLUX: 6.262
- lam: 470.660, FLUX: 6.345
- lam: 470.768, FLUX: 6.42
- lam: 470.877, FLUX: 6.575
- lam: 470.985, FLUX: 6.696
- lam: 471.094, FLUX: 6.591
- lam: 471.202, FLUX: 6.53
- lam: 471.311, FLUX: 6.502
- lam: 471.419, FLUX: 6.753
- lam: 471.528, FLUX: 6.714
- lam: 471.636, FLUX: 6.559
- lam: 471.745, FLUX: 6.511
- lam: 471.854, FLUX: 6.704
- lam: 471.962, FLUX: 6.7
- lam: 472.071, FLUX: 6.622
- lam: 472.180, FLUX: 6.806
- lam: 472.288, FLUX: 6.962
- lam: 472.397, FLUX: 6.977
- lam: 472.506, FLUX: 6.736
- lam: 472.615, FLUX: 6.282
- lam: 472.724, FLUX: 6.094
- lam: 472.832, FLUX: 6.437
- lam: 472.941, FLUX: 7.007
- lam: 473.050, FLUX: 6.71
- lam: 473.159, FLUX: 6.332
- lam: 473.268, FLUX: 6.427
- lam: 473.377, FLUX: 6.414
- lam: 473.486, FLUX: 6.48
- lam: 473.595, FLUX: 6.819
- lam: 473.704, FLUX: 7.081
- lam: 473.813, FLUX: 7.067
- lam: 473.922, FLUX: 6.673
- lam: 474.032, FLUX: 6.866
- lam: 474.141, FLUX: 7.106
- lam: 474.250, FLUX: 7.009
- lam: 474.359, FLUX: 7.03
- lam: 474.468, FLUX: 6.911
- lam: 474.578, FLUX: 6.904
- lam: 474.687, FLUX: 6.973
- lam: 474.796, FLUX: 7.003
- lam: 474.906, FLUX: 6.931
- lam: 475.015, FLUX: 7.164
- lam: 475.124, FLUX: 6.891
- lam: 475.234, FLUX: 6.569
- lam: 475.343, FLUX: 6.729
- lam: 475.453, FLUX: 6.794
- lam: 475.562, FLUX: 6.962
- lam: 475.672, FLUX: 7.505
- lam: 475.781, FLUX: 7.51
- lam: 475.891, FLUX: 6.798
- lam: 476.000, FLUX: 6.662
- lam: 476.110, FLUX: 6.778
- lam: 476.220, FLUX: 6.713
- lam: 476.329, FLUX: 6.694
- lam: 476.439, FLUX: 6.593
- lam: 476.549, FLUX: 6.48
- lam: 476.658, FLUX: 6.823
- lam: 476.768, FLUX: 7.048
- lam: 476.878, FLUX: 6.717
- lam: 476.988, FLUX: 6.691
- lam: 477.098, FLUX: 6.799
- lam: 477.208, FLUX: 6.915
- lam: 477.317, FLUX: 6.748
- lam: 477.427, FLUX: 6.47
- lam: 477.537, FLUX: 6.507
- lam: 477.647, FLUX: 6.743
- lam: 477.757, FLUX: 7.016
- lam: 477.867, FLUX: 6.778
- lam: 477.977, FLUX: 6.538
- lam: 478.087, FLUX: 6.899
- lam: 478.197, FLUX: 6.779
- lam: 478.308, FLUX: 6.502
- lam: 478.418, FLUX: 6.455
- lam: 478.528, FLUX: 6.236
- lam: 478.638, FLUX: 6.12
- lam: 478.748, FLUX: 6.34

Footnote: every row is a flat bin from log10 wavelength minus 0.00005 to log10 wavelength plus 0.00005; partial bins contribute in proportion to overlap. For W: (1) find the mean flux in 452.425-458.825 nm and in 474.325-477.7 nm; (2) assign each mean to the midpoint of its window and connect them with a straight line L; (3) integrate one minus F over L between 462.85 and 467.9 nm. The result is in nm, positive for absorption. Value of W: 0.12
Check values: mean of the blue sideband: 6.27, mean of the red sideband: 6.84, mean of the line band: 6.38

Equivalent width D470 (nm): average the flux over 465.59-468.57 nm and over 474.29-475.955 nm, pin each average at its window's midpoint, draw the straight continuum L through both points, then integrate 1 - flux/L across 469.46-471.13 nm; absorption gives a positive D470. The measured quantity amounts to 0.05 nm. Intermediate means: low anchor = 6.34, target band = 6.4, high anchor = 6.98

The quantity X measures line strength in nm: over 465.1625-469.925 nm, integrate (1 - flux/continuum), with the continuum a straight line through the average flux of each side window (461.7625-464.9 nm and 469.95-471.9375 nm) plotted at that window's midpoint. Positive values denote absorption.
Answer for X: 0.14 nm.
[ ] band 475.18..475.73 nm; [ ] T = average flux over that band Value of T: 6.92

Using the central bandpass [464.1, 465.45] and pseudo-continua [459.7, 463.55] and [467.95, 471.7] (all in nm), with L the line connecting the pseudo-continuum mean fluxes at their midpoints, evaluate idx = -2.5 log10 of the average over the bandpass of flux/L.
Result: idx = 0.04 mag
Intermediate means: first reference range 6.74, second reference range 6.47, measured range 6.37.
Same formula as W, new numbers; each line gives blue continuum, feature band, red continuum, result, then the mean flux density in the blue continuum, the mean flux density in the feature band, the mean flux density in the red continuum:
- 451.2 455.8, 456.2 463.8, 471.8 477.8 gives -0.34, 6.13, 6.61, 6.79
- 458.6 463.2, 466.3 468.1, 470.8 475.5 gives 0.10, 6.67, 6.34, 6.73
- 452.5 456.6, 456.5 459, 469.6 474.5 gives -0.08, 6.19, 6.48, 6.61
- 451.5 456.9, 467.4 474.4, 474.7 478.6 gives 0.08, 6.24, 6.57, 6.78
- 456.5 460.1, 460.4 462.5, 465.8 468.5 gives -0.16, 6.42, 6.88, 6.34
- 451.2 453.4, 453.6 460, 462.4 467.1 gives -0.19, 6.07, 6.39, 6.44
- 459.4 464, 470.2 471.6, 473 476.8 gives 0.06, 6.67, 6.49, 6.84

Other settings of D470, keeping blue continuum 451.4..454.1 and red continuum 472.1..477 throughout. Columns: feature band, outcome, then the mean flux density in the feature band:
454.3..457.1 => -0.217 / 6.53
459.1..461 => -0.066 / 6.45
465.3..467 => 0.050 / 6.28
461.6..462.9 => -0.131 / 6.96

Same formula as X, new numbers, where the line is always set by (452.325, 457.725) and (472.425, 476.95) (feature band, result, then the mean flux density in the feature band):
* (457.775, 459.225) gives -0.02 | 6.41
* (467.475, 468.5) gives 0.02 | 6.48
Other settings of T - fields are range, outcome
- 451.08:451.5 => 6.55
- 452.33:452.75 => 5.86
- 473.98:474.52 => 7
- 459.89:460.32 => 6.28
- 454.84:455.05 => 6.52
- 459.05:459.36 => 6.49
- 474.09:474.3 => 7.06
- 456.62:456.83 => 7.17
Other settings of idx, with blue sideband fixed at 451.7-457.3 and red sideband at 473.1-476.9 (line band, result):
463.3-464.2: 0.00 mag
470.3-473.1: 0.03 mag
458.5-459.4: -0.02 mag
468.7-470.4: 0.03 mag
